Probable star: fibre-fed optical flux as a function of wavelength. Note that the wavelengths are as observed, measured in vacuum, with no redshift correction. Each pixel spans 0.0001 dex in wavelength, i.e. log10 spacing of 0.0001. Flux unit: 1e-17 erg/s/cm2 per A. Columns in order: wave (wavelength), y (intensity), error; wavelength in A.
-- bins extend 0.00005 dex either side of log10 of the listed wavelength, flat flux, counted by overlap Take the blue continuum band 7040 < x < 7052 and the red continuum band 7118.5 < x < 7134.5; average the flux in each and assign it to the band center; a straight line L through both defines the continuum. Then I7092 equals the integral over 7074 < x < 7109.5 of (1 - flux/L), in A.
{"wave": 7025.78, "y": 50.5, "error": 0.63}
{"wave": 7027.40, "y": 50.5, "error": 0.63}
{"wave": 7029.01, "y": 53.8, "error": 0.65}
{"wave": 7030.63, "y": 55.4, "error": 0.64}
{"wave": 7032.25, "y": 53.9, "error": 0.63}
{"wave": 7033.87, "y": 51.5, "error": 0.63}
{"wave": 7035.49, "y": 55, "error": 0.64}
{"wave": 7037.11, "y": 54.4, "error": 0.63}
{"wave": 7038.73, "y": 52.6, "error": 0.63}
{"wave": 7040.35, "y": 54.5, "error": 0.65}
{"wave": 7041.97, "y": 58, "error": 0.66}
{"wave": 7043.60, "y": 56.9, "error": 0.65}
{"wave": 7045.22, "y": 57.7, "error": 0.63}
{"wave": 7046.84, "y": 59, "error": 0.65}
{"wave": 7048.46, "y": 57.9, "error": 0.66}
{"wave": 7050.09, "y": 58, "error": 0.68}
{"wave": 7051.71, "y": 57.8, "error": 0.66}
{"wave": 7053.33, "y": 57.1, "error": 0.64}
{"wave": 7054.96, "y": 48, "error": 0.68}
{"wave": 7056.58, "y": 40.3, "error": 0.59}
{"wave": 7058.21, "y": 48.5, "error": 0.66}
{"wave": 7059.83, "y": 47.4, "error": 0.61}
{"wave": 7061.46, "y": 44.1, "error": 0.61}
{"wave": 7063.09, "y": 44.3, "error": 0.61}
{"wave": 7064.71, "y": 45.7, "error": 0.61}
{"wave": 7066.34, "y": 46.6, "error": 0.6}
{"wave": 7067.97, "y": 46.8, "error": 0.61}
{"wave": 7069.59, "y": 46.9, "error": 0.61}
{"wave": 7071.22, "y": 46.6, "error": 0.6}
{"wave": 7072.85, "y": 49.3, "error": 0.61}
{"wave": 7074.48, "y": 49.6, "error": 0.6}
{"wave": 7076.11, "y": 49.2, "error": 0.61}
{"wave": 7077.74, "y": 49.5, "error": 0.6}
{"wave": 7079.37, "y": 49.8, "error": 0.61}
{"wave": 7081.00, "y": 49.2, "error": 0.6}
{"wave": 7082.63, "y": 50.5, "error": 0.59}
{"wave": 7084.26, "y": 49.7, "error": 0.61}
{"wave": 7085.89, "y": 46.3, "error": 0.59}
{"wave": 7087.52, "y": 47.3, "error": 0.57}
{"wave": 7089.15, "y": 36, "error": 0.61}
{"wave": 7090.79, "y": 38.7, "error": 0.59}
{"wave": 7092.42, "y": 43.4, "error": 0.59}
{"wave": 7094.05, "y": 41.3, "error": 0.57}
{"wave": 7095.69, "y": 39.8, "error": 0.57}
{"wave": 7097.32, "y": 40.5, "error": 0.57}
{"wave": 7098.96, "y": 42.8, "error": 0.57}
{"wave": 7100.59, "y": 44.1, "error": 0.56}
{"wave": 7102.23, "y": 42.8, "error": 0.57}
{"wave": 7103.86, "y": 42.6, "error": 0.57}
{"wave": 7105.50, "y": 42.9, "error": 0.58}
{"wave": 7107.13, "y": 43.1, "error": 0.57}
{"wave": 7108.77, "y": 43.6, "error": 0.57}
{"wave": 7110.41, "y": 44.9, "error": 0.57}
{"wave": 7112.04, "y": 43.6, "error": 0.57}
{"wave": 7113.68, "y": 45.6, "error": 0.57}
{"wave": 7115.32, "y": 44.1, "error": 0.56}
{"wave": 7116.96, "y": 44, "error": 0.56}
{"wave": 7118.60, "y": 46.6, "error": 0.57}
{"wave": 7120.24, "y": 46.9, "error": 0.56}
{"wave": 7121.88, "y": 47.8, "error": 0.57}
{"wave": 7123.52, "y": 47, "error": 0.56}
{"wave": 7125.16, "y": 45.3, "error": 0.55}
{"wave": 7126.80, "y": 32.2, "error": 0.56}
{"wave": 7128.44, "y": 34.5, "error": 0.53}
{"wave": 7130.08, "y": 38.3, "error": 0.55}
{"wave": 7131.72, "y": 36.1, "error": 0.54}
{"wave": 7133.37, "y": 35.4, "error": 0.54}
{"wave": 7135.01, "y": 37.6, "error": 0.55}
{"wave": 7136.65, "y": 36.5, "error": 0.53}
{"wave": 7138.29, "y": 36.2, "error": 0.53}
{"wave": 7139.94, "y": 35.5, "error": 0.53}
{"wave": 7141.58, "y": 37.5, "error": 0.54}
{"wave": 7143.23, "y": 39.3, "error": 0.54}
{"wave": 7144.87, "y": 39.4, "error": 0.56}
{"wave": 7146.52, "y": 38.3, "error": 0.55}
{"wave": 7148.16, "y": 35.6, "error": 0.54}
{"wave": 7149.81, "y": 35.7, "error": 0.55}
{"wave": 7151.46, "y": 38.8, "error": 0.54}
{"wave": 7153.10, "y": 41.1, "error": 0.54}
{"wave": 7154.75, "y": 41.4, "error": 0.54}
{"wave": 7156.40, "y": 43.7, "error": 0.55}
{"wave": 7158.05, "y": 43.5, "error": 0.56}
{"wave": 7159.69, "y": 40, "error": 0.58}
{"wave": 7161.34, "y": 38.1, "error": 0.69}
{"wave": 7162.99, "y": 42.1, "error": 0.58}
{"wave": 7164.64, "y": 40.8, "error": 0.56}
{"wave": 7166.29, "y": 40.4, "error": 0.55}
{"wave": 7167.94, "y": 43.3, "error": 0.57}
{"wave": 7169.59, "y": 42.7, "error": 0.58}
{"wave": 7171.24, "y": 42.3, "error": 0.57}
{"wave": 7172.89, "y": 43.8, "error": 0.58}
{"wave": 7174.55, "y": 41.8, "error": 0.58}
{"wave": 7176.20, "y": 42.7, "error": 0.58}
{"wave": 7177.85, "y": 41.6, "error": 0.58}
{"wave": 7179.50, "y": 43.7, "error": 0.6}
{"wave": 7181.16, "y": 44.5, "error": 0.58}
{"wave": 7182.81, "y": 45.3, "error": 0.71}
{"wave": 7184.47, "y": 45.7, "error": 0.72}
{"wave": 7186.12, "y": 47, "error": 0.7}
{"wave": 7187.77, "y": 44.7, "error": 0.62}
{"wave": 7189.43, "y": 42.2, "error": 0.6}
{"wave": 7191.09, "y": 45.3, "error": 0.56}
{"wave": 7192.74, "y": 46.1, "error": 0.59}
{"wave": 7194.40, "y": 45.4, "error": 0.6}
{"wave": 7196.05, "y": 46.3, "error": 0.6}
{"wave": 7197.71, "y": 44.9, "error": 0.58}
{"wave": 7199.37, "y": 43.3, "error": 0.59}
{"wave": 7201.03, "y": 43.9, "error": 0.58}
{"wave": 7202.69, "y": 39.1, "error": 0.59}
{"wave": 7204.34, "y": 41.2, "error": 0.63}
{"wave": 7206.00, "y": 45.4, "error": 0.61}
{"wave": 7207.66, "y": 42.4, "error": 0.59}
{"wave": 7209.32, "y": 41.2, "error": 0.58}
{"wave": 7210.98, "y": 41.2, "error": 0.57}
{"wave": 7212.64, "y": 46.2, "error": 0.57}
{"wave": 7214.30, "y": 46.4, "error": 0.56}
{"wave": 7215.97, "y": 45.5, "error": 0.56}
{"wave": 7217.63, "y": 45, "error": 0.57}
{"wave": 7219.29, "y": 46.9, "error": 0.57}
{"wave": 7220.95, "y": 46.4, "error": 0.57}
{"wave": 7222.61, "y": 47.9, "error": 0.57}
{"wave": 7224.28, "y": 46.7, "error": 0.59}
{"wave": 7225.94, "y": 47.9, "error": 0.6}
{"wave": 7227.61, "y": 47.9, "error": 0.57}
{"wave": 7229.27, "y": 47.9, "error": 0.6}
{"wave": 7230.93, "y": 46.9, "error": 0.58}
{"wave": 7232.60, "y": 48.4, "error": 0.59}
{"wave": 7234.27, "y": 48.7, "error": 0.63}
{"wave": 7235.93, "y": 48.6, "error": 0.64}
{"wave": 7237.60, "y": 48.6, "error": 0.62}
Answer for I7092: 2.5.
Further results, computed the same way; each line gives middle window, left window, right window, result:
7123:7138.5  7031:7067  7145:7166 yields 1.8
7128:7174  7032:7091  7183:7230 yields 7.5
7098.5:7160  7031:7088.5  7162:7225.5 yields 8.3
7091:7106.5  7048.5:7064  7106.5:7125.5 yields 1.5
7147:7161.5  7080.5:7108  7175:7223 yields 1.4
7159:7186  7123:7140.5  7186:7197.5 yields 0.1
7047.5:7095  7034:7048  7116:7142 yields 2.5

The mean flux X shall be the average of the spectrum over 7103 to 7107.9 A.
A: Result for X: 42.9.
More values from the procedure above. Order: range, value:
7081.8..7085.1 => 50.1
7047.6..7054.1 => 57.7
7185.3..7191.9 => 44.8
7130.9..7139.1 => 36.4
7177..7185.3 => 44.2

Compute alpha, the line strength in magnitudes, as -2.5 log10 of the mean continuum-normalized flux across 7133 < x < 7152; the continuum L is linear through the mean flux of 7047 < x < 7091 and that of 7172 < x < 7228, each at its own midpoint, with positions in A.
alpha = 0.24 mag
